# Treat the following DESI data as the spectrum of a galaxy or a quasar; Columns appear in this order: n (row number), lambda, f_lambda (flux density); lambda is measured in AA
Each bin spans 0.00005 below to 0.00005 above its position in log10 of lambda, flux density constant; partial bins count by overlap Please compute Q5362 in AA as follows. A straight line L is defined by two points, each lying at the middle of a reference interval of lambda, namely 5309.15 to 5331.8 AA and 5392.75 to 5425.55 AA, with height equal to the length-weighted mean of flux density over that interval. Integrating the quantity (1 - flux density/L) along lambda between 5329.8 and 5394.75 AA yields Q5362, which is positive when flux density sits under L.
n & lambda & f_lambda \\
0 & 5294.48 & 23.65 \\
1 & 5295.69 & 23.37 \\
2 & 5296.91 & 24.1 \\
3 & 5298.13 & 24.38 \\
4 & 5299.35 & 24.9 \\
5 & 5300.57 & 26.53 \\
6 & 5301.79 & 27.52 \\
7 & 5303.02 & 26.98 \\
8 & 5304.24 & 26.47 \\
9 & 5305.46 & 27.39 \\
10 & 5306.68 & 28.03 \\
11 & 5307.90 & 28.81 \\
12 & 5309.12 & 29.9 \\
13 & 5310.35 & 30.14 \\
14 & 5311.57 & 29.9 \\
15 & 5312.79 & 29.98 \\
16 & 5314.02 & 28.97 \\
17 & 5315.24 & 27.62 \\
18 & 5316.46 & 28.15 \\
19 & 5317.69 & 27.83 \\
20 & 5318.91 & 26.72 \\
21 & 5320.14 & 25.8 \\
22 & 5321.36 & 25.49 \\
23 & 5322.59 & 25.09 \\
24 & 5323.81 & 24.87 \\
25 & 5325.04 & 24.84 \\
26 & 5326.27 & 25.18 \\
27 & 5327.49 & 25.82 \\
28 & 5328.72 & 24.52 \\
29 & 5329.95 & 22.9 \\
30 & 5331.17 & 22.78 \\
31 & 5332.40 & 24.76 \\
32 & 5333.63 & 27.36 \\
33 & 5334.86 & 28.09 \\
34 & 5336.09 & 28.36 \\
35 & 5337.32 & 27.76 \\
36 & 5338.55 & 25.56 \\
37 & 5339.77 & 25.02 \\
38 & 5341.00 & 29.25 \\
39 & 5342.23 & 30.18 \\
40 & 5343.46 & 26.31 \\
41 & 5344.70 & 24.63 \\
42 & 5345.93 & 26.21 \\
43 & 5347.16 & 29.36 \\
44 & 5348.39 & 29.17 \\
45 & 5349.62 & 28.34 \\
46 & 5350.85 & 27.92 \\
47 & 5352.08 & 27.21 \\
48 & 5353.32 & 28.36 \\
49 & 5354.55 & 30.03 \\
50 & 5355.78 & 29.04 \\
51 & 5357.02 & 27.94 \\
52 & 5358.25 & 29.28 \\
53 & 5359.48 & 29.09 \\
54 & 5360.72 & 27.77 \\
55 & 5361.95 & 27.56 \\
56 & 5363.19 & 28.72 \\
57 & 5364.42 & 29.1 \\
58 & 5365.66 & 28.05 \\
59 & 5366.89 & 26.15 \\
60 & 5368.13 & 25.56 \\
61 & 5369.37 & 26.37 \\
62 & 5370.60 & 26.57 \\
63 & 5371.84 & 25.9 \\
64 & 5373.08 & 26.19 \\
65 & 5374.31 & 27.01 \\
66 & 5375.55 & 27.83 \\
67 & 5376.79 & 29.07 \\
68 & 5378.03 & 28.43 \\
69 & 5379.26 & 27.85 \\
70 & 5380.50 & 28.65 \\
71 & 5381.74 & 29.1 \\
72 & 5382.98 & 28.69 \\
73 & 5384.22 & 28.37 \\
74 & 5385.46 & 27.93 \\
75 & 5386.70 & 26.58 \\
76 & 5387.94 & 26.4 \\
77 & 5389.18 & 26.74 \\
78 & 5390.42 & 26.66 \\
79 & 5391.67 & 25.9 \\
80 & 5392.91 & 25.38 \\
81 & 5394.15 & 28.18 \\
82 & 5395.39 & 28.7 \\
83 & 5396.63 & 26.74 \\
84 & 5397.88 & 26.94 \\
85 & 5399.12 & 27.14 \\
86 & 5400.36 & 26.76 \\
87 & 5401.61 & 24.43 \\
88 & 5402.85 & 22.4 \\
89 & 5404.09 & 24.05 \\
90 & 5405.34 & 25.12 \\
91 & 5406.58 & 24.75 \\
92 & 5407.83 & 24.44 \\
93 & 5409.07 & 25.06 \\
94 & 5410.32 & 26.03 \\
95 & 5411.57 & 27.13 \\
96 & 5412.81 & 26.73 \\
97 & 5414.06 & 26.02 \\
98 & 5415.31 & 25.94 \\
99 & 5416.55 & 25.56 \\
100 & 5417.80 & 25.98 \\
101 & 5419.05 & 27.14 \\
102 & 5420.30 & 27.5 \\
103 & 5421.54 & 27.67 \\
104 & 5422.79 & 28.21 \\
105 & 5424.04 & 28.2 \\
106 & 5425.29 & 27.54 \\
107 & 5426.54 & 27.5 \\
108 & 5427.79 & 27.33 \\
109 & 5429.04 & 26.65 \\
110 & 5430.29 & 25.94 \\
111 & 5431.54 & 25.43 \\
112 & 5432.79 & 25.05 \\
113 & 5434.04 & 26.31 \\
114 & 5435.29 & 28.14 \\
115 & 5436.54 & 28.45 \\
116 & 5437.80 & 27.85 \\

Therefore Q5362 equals -2.4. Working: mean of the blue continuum 26.6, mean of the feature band 27.4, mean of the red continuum 26.3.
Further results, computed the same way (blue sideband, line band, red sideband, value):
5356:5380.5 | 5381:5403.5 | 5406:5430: 0.3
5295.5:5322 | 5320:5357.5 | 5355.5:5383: 1.1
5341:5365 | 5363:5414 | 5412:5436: 1.4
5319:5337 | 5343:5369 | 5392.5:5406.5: -2.2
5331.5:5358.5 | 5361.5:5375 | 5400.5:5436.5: 0.1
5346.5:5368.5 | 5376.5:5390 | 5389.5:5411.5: -0.6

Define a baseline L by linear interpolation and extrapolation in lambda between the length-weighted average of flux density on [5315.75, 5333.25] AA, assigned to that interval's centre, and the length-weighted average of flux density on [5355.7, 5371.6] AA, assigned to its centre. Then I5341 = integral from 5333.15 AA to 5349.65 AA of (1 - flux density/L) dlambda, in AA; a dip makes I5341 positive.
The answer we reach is -0.7 AA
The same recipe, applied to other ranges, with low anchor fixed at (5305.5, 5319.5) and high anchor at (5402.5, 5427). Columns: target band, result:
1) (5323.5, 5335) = 1.3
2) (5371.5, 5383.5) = -0.4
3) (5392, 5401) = -0.2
